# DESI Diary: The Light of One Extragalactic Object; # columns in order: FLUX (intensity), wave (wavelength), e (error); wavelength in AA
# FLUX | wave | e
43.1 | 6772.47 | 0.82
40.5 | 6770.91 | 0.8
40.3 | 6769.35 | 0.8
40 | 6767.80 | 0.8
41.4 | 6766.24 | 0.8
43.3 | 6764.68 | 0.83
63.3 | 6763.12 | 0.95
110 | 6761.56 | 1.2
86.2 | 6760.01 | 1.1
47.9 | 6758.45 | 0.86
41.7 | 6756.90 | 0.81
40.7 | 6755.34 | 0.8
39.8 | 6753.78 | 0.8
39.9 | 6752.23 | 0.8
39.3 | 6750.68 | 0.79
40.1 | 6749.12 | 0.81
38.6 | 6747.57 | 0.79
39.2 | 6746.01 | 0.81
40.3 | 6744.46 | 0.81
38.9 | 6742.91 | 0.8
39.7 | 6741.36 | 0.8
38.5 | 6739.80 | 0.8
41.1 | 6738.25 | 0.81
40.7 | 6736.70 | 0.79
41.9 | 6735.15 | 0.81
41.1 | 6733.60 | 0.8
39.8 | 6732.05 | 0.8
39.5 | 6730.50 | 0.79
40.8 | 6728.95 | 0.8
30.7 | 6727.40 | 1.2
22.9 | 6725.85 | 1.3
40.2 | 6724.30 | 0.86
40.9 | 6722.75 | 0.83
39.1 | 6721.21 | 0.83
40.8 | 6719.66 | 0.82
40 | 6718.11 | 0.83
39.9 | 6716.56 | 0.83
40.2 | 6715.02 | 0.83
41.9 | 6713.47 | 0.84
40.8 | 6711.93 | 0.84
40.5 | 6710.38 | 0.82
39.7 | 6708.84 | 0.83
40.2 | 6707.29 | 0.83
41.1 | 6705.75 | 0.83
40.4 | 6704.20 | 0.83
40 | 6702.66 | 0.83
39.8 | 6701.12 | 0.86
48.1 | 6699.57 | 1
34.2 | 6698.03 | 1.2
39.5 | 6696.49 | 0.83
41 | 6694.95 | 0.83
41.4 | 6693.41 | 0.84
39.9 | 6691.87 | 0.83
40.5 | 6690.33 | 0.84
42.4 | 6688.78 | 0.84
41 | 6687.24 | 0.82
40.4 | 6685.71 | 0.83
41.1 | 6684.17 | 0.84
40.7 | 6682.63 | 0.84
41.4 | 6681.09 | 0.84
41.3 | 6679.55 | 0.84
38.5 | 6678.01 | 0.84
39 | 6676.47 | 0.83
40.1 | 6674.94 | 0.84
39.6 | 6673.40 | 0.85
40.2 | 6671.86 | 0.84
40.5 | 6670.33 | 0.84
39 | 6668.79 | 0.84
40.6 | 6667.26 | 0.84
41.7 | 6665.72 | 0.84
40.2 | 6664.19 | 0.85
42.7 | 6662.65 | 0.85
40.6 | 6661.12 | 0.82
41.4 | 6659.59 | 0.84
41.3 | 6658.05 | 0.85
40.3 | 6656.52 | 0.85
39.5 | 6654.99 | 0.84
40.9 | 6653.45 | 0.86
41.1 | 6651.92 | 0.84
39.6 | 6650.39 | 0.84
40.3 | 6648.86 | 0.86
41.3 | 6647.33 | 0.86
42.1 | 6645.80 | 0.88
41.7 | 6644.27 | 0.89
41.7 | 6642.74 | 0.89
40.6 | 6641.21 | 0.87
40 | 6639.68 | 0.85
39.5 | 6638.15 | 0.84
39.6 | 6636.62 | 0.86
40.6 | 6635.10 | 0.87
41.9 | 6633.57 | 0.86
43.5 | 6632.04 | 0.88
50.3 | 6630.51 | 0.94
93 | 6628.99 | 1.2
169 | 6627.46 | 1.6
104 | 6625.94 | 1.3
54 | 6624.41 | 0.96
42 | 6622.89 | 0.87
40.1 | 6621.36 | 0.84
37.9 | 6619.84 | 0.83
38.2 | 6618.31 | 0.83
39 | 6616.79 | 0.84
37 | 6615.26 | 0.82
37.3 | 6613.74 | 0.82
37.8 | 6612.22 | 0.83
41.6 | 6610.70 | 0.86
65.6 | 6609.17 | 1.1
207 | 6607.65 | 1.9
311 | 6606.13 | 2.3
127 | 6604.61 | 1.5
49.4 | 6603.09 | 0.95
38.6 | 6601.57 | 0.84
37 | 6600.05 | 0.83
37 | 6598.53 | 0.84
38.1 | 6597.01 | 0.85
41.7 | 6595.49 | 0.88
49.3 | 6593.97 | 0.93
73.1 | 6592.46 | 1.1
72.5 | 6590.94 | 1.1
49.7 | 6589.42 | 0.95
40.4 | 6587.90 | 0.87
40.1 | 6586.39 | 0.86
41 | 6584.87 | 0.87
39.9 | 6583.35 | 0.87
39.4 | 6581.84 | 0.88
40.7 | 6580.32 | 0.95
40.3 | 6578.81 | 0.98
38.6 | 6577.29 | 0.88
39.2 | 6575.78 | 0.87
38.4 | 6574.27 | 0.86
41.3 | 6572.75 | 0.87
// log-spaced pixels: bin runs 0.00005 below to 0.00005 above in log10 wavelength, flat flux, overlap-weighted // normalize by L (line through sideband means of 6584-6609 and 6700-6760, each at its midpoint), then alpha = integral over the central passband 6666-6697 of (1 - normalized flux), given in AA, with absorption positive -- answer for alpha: 7.7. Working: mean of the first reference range 77.9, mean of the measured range 40.4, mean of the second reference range 40.3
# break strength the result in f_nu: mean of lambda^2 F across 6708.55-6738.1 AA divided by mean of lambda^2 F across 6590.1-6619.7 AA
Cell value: 0.6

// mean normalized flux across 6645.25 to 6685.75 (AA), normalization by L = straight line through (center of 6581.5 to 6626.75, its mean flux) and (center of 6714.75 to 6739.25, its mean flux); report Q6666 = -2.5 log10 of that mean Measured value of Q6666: 0.25 mag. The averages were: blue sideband 63.9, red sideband 38.7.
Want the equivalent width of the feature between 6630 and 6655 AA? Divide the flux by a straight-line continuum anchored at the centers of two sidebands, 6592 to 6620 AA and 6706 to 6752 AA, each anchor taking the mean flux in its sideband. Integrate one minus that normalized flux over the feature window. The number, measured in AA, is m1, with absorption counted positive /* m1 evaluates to 8.27 AA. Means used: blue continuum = 71.4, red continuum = 39.2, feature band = 41.4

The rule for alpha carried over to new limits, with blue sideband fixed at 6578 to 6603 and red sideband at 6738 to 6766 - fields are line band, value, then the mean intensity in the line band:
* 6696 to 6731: 6.1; 39.2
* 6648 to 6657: 1.2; 40.3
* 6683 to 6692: 1.2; 40.9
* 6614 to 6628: -4.3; 59.8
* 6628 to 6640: -1.4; 51.1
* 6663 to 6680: 2.4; 40.1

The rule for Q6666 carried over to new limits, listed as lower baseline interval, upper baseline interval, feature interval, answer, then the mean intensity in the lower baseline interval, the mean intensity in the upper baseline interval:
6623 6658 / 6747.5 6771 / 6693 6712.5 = 0.256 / 52.5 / 50.2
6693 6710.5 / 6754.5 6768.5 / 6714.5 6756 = 0.261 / 40.5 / 57.2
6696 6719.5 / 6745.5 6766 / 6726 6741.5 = 0.198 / 40.4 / 51.4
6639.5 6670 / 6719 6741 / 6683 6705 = -0.030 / 40.8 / 38.4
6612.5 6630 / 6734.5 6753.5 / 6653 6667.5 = 0.321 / 62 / 39.8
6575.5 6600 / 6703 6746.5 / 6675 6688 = 0.018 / 44.9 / 39.3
